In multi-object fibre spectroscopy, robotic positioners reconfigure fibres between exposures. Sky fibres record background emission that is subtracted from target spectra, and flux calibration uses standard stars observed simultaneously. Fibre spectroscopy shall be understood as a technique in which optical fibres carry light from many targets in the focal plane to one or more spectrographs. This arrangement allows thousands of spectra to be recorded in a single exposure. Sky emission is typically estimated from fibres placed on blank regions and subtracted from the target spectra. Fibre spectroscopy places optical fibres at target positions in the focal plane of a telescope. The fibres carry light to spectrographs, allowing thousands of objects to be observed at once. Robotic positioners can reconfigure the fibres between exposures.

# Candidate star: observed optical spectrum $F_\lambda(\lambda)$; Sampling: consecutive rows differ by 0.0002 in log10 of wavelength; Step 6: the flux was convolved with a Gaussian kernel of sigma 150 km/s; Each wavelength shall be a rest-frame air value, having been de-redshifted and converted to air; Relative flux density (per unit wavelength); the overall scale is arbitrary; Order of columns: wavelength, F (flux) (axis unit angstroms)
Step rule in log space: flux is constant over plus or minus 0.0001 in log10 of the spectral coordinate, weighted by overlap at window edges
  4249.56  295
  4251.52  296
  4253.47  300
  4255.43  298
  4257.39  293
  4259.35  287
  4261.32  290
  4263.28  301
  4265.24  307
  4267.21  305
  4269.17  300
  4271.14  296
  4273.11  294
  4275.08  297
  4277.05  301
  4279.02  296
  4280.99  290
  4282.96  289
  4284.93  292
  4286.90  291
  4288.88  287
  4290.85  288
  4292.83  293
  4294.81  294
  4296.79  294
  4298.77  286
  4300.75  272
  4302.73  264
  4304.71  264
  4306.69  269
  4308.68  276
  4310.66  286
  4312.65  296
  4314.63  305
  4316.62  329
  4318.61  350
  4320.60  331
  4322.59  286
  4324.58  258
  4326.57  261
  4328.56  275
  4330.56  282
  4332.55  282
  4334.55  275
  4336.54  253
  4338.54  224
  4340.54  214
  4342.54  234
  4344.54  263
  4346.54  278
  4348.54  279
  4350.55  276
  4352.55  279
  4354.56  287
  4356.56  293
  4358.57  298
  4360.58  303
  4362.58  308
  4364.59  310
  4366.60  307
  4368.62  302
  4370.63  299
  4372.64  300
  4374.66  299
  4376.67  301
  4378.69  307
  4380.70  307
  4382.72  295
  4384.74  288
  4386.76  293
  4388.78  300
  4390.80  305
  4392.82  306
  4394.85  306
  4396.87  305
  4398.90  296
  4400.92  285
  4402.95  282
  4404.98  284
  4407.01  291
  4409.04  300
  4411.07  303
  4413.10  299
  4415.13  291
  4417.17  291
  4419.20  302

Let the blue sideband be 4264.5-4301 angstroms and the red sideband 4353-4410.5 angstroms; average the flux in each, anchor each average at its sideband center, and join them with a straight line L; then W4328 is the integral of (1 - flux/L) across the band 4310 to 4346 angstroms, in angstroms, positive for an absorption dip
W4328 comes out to 2.2 angstroms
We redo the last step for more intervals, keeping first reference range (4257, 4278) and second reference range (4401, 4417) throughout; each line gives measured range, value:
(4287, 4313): 1.2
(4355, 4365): -0.2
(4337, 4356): 2.2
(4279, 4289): 0.2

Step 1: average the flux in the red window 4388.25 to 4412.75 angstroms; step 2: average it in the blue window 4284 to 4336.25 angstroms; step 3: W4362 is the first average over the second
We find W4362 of 1.0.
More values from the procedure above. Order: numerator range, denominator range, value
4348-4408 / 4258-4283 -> 1.00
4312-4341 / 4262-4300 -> 0.96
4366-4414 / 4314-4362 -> 1.07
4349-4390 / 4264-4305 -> 1.02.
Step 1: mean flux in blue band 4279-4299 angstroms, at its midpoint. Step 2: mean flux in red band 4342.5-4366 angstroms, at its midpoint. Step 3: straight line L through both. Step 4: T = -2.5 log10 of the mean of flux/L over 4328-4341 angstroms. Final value 0.115 mag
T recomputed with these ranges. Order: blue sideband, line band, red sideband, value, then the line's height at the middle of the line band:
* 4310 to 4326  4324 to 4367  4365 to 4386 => 0.11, 303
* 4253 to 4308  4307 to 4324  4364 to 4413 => -0.04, 293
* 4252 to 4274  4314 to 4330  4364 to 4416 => 0.00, 298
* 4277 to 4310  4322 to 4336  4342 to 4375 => 0.05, 287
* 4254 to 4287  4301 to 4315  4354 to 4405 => 0.07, 297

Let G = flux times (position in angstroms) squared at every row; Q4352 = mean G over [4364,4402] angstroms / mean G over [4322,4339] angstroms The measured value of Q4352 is 1.15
